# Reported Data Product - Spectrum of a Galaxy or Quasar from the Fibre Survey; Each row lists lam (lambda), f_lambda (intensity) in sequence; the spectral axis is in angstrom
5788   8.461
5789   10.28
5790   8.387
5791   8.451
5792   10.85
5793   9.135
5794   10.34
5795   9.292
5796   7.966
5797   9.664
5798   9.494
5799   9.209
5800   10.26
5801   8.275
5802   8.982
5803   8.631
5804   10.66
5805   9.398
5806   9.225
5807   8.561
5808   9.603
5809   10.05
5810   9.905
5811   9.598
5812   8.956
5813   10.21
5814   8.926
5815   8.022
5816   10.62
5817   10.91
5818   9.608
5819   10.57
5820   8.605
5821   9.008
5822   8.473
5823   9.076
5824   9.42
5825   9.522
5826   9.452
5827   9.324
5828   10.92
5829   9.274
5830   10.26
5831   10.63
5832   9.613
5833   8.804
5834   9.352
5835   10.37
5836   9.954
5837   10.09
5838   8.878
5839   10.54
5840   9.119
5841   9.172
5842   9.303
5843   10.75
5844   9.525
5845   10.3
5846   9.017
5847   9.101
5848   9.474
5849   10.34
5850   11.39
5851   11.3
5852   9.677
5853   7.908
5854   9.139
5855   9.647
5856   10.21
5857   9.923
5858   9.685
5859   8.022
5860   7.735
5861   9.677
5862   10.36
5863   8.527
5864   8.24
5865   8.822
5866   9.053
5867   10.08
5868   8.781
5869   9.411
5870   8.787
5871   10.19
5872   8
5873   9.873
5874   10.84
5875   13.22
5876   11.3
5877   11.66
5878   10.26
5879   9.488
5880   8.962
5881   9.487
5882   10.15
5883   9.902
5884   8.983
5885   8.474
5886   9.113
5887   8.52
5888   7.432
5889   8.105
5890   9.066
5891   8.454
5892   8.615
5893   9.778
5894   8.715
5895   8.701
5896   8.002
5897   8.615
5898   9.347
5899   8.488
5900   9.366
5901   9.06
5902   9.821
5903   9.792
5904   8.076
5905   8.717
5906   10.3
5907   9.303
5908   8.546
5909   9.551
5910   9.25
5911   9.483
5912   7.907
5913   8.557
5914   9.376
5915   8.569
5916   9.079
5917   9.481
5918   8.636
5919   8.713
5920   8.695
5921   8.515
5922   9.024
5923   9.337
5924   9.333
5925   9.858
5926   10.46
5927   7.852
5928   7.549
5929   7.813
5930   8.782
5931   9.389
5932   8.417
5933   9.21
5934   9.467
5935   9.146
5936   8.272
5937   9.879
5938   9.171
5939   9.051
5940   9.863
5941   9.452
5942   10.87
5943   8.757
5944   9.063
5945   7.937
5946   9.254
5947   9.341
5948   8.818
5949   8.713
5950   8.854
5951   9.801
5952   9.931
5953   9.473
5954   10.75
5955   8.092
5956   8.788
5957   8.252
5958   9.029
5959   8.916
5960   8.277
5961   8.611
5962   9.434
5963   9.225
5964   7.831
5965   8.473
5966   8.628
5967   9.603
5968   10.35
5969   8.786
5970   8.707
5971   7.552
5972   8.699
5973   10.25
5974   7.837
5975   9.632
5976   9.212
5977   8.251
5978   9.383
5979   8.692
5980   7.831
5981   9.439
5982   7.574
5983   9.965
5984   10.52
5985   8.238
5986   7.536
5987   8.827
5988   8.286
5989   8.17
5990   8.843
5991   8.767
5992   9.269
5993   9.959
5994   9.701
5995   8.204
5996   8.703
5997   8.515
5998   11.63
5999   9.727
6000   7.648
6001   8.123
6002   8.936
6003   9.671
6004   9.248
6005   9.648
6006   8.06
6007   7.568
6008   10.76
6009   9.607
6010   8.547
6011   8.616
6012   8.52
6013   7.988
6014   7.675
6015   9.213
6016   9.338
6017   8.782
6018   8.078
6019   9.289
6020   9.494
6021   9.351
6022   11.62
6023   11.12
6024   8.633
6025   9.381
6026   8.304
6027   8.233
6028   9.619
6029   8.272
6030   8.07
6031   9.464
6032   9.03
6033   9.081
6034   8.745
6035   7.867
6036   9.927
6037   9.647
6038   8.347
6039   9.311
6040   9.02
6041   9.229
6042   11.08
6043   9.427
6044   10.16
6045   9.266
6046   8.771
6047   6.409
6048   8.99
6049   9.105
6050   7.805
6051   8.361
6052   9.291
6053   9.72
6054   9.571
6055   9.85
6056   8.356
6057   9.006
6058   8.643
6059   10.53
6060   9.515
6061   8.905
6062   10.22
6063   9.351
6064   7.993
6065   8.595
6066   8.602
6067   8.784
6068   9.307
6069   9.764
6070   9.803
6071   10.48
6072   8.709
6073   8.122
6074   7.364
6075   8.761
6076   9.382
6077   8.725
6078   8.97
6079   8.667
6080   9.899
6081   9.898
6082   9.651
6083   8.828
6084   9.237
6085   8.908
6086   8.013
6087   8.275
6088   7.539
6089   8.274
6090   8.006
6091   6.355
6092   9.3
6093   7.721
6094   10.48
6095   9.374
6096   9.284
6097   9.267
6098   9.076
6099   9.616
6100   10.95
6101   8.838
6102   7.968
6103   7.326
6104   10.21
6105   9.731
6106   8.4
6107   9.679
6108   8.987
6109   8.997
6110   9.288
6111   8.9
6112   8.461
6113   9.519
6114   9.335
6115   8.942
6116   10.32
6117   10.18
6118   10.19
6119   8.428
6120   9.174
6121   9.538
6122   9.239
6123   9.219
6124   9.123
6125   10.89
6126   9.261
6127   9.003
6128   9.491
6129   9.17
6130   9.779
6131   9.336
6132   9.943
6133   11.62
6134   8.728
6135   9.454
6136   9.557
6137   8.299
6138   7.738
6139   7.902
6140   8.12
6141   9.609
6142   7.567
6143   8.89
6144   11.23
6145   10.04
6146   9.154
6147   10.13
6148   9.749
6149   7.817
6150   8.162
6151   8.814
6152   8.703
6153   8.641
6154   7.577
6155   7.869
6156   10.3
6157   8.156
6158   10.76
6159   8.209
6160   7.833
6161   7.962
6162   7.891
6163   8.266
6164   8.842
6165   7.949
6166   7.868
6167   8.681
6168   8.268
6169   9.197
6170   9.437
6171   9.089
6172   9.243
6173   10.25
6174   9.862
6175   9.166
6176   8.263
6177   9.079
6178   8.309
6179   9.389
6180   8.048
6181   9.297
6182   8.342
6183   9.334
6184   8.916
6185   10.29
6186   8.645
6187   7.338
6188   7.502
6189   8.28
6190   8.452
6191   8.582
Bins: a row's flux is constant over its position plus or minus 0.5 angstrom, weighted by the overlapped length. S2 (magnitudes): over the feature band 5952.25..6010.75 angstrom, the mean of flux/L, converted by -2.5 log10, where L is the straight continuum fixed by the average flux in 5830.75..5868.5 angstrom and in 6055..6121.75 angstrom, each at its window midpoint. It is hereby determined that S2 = 0.04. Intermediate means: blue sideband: 9.53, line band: 8.94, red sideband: 9.05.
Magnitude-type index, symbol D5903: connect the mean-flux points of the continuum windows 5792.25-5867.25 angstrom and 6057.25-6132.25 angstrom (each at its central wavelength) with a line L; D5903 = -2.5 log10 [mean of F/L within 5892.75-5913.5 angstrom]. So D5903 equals 0.05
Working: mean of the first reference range 9.51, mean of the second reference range 9.12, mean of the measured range 9.01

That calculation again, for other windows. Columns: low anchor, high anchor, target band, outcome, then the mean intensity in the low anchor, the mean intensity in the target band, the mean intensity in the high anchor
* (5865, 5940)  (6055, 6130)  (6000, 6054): 0.01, 9.17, 9.01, 9.1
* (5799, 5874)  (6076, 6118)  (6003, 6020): 0.04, 9.51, 8.85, 9.03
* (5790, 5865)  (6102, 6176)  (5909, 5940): 0.05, 9.51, 8.97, 9.06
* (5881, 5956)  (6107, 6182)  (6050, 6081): -0.01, 9.03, 9.1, 9.05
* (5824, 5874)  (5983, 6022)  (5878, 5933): 0.05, 9.55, 8.96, 8.97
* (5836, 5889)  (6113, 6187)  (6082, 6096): 0.07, 9.56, 8.56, 9.05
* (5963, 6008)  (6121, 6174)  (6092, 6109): -0.02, 8.9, 9.18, 9.01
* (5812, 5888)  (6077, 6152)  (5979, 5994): 0.06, 9.6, 8.83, 9.12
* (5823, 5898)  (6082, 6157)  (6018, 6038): 0.01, 9.49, 9.17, 9.07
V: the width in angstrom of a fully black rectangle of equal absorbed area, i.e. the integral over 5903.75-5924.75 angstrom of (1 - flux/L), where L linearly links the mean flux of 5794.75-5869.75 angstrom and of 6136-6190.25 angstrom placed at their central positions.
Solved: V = 0.7 angstrom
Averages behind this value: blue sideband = 9.49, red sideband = 8.76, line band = 8.99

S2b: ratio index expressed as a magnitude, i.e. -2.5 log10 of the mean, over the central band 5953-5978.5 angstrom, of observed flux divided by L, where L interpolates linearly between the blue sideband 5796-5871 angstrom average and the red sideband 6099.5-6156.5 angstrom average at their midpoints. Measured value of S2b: 0.05 mag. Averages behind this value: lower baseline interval 9.5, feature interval 8.91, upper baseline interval 9.18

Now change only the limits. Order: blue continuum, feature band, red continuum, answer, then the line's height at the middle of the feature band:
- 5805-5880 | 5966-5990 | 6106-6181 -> 0.06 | 9.37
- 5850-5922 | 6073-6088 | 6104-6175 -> 0.04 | 9.13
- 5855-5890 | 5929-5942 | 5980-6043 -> 0.01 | 9.26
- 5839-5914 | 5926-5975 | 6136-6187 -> 0.03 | 9.22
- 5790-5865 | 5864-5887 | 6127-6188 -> -0.03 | 9.42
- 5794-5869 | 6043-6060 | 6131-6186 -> 0.01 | 9.11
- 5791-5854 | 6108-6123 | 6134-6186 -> -0.04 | 8.95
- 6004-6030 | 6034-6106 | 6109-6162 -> 0.01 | 9.07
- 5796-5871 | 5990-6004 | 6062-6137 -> 0.02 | 9.27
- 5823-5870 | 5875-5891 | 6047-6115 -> 0.00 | 9.46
